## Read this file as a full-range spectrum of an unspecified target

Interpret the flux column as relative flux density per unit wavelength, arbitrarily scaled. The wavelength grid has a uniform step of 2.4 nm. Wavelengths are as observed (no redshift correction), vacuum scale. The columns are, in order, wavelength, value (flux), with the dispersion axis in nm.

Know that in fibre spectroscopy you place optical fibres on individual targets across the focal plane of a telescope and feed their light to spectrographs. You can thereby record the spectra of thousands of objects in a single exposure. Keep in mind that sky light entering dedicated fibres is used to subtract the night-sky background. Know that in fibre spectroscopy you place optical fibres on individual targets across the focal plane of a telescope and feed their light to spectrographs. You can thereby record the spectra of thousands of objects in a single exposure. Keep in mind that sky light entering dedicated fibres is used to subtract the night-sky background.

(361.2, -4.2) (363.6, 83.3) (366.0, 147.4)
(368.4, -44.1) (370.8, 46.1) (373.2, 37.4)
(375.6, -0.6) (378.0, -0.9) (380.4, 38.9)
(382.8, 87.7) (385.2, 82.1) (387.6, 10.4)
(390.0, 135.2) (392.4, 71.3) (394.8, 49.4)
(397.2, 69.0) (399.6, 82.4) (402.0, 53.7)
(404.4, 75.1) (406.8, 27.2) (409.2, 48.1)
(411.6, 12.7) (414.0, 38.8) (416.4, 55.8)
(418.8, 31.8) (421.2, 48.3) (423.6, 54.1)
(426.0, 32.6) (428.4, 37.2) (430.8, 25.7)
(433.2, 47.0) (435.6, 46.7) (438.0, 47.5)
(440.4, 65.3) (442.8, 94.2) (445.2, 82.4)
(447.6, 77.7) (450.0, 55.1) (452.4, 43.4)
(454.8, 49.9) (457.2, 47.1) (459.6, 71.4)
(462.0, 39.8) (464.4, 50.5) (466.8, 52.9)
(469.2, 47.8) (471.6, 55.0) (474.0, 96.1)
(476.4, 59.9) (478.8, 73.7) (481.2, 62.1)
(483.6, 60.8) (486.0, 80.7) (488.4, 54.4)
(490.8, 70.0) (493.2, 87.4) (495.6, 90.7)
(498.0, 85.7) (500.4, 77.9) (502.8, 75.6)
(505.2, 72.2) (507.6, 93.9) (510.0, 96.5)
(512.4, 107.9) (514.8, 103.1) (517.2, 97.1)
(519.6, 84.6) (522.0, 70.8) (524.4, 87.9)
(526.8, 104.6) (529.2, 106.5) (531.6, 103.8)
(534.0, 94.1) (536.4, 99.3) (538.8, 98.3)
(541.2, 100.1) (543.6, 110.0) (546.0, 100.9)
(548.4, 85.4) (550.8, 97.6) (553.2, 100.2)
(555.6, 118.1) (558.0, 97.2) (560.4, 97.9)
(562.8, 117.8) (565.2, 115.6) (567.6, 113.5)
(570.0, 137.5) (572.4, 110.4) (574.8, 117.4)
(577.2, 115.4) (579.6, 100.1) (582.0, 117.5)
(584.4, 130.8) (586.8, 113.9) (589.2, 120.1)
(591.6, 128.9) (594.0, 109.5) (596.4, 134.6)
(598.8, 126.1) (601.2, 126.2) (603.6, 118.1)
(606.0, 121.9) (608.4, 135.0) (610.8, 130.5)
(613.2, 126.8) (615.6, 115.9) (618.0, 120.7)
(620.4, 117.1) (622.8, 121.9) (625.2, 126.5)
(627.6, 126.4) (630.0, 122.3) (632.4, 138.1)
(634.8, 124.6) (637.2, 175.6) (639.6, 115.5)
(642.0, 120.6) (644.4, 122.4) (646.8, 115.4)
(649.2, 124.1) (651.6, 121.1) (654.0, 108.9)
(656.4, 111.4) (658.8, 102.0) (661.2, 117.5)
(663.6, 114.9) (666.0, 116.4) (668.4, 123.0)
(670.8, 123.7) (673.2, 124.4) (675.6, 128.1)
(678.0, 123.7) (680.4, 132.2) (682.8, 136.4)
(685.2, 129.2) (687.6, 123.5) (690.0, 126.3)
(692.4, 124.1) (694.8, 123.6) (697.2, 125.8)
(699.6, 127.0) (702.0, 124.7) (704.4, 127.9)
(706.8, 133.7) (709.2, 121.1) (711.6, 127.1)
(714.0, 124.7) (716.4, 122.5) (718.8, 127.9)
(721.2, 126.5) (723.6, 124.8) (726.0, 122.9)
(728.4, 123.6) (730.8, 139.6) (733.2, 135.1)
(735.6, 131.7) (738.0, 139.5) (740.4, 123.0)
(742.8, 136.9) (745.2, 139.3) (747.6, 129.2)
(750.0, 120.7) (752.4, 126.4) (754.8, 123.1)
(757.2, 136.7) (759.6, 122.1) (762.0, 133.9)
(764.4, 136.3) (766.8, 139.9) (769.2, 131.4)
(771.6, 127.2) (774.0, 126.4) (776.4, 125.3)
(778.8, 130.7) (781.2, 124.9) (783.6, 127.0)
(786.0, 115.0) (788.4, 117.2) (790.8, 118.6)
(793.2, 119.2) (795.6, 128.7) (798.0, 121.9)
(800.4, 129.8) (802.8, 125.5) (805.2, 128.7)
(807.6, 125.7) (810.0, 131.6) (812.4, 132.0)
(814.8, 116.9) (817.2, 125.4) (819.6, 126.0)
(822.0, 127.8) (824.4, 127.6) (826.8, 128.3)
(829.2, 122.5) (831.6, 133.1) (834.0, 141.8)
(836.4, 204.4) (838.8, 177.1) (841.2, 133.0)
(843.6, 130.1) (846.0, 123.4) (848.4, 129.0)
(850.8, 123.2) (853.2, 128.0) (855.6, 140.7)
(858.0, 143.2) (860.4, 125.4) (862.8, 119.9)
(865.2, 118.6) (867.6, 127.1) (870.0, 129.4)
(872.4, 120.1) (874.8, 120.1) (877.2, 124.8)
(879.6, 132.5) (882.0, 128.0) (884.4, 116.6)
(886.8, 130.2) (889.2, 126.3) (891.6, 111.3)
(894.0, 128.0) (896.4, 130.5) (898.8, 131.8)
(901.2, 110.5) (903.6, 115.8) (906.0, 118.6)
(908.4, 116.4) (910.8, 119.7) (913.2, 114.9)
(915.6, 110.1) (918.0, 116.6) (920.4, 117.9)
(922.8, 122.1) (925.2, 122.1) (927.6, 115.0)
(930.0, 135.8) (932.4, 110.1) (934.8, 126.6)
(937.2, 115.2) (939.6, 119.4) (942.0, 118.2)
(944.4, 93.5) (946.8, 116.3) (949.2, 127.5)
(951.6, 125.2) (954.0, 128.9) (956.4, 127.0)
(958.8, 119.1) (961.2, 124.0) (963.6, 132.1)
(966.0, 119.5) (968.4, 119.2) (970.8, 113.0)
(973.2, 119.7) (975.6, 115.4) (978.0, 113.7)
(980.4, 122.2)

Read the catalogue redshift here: 0.273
